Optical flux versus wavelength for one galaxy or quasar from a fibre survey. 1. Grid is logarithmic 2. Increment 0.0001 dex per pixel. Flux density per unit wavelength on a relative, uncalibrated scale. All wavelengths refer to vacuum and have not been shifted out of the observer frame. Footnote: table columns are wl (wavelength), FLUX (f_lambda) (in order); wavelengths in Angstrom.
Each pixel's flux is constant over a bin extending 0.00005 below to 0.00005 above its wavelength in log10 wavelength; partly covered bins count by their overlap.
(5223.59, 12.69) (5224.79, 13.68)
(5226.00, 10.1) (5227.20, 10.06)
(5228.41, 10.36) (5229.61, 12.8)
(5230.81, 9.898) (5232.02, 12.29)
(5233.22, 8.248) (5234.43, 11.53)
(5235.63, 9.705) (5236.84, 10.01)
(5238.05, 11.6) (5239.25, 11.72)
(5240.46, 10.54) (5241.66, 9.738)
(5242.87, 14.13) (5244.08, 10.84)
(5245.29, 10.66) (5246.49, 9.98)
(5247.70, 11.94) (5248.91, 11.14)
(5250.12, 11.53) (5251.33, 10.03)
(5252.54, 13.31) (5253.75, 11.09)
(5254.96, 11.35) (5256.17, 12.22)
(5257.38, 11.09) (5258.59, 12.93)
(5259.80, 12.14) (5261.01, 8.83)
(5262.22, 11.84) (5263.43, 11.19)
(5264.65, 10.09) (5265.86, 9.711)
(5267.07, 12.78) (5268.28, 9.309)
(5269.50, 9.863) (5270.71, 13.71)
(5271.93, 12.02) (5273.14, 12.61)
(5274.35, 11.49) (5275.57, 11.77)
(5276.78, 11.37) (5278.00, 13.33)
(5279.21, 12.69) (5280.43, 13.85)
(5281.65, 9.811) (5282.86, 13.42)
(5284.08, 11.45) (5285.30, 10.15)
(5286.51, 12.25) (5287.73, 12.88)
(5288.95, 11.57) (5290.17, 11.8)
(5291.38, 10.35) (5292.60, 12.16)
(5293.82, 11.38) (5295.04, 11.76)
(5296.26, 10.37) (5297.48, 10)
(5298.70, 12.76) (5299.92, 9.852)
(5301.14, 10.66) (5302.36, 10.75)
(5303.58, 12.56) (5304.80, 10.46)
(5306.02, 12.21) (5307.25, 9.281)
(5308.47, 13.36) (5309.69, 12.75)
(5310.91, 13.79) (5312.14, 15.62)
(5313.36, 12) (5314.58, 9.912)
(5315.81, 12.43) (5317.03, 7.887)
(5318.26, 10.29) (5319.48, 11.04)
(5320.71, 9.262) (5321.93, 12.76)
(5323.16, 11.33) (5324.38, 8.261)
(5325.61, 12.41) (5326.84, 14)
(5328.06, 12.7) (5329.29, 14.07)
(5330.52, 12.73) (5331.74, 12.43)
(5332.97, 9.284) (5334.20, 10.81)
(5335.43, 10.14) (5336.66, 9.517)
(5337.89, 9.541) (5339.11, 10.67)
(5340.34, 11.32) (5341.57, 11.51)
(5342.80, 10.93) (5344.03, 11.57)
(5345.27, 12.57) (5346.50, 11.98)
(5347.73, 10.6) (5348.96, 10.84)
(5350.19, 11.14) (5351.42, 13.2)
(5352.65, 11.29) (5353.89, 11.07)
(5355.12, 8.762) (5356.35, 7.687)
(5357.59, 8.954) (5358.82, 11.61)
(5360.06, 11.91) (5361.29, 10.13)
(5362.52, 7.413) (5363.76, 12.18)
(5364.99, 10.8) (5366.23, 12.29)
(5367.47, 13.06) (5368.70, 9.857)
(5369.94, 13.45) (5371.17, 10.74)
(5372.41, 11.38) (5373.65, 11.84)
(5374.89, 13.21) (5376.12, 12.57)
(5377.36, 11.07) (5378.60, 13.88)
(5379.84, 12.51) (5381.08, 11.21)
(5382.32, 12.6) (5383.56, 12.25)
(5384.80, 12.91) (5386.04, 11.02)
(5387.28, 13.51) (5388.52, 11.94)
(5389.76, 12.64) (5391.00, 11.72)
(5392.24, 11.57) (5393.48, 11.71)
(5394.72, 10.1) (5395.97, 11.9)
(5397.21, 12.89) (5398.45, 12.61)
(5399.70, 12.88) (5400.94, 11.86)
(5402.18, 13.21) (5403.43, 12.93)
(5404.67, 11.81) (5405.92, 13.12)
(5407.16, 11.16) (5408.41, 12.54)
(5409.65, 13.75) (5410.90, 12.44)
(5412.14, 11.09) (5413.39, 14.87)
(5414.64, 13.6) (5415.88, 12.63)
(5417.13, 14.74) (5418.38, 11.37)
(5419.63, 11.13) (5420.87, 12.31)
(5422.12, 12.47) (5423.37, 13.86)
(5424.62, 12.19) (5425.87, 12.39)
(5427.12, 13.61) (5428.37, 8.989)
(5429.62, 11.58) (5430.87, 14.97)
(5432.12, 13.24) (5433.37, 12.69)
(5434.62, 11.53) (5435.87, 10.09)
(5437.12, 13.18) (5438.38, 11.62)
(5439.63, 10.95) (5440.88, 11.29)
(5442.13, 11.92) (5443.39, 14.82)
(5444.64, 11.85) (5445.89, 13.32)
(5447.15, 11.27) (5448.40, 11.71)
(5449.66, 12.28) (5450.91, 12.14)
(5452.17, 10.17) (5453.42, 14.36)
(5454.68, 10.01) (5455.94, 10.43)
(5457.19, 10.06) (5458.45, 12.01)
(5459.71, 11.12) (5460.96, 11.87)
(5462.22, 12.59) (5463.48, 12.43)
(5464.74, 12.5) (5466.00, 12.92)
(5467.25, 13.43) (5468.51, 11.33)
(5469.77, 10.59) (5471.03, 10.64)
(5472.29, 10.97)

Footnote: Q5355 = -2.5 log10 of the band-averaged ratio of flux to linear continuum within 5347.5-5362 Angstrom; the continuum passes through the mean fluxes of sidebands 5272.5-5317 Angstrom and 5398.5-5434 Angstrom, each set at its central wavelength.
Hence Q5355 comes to 0.15 mag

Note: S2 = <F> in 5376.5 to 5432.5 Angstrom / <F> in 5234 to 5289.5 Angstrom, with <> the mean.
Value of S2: 1.08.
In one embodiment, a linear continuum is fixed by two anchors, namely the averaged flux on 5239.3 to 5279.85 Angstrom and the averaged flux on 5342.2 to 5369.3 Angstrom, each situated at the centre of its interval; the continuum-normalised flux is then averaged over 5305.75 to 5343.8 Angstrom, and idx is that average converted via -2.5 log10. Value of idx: -0.03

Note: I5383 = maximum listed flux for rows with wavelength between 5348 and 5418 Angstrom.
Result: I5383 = 14.87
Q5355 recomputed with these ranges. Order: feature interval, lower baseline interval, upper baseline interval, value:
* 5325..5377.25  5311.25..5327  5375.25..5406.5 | 0.04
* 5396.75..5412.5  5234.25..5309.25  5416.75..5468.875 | -0.05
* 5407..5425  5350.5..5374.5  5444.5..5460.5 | -0.13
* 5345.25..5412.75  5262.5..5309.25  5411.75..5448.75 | 0.03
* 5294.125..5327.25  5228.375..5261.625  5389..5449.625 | 0.02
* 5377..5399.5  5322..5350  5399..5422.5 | 0.01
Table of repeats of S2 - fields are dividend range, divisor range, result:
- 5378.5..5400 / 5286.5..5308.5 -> 1.07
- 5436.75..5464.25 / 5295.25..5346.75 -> 1.04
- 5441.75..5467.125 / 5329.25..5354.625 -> 1.07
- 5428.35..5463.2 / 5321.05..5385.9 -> 1.05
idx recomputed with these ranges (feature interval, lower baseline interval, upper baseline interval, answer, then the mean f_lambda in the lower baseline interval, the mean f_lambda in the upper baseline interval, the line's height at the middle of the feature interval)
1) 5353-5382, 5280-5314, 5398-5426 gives 0.10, 11.7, 12.7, 12.3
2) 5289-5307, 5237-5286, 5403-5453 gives 0.04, 11.5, 12.3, 11.7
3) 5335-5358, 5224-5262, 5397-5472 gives 0.10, 11.2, 12.2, 11.7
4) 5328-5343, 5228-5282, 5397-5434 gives 0.08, 11.3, 12.6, 12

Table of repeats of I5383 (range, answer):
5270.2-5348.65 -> 15.62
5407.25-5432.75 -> 14.97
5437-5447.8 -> 14.82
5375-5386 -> 13.88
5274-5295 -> 13.85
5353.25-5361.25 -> 11.91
